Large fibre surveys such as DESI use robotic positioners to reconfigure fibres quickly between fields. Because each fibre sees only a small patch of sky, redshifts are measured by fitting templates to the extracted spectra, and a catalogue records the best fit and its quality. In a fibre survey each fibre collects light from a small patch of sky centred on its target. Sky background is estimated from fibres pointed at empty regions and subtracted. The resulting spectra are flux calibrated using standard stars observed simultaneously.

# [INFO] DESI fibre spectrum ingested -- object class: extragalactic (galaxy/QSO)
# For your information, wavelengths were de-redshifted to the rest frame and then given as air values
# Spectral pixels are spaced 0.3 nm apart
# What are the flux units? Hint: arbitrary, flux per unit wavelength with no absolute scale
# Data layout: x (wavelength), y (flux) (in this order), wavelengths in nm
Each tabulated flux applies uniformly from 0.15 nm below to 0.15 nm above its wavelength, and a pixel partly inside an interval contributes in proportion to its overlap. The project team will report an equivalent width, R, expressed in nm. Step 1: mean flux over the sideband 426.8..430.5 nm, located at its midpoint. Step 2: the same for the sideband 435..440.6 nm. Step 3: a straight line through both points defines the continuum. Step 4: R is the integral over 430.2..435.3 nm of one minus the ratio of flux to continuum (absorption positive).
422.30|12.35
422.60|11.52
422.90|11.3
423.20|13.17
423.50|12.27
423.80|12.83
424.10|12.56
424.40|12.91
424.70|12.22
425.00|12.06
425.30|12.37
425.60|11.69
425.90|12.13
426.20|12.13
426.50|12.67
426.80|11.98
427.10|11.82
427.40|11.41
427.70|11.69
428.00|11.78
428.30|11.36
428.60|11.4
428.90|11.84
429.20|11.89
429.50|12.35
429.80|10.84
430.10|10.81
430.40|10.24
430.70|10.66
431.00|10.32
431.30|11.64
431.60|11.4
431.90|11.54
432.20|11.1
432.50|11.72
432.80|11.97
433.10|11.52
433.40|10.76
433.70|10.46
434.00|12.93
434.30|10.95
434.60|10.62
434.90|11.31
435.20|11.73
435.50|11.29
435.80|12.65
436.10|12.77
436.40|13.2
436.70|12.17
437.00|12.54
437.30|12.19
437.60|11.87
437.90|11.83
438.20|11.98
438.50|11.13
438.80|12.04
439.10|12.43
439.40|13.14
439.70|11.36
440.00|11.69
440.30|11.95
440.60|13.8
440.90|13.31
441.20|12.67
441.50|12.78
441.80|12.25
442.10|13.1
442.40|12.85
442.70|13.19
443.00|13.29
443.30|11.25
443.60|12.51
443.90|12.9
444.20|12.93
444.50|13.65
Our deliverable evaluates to 0.245 nm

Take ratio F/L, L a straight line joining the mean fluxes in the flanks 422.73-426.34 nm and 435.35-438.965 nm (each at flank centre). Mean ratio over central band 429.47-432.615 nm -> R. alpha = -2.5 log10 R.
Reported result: 0.10 mag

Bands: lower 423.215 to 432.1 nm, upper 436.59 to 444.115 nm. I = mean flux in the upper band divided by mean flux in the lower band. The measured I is 1.05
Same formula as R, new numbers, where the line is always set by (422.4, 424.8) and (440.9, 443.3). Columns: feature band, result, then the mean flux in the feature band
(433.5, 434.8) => 0.14 nm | 11.2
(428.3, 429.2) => 0.06 nm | 11.6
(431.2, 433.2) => 0.16 nm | 11.6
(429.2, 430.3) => 0.10 nm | 11.4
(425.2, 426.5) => 0.03 nm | 12.1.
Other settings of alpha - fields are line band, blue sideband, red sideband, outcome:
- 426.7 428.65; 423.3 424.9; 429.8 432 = 0.01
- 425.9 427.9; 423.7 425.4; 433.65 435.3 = 0.02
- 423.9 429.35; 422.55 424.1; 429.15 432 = -0.02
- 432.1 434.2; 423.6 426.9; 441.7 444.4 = 0.09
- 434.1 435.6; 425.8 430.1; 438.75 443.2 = 0.09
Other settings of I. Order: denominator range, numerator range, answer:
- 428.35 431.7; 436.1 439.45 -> 1.09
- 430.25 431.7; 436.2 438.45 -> 1.13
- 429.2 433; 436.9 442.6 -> 1.10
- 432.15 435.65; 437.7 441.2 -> 1.08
